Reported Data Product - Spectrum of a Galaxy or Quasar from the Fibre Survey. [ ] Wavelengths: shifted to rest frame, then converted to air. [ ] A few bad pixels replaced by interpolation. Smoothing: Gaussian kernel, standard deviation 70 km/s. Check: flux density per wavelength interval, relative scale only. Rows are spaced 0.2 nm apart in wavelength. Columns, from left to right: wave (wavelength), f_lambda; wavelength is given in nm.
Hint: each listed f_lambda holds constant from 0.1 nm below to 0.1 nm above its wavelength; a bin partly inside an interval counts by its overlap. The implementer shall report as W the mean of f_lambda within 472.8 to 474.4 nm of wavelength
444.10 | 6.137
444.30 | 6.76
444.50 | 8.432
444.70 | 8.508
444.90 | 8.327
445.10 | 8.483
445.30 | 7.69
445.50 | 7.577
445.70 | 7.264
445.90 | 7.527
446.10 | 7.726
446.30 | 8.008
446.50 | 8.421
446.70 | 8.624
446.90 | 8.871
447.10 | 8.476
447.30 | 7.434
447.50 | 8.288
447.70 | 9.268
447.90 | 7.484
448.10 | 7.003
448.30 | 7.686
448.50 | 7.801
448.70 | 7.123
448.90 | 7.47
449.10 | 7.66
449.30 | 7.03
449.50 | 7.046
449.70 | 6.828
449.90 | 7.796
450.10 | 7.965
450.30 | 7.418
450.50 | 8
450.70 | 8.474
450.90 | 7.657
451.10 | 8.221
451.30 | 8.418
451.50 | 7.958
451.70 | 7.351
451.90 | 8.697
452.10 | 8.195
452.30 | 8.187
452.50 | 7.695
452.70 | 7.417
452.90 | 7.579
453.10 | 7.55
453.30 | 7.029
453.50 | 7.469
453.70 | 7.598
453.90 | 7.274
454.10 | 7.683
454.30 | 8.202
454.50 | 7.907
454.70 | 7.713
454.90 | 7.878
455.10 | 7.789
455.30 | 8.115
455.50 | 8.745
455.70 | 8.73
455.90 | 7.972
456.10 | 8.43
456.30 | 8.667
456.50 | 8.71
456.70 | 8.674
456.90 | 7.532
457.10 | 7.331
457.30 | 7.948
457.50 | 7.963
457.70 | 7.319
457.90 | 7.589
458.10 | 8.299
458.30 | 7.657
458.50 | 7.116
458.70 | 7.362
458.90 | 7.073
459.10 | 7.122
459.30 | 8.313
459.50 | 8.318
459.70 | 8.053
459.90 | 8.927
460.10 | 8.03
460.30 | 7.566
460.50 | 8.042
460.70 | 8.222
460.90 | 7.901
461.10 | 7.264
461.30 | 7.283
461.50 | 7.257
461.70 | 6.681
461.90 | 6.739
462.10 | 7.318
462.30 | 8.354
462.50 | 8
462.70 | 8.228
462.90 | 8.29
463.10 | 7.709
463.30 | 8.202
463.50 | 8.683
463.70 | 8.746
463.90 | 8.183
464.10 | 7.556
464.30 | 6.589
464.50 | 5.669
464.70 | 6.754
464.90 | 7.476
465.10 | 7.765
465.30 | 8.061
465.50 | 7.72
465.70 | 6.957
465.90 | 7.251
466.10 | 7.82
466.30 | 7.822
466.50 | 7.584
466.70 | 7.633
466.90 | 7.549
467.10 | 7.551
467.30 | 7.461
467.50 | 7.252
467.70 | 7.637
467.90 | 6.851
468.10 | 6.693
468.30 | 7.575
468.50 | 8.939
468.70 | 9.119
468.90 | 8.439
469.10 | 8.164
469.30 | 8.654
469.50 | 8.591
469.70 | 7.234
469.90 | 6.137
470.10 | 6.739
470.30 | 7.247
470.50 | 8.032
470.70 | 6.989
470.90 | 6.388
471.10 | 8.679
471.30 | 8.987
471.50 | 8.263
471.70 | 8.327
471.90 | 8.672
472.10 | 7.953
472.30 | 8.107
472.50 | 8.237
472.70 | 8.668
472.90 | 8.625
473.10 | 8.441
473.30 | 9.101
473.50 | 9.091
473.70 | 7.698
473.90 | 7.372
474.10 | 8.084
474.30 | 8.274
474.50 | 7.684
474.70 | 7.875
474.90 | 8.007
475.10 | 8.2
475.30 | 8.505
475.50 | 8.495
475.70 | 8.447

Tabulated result 8.34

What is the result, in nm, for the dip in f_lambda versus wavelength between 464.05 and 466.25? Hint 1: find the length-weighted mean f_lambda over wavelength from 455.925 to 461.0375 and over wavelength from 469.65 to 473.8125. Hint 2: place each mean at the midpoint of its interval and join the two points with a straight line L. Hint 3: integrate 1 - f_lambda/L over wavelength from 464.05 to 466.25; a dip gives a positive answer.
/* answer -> 0.20 nm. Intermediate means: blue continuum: 7.92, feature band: 7.24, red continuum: 7.99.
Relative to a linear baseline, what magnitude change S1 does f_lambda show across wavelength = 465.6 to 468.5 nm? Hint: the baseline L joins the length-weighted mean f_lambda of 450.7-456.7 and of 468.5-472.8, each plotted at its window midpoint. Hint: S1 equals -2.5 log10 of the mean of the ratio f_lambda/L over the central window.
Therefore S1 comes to 0.08 mag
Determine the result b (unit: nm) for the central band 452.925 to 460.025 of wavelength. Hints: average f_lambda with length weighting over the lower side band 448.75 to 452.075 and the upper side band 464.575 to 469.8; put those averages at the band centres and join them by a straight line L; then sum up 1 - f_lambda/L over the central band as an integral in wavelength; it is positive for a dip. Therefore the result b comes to -0.139 nm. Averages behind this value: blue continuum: 7.75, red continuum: 7.7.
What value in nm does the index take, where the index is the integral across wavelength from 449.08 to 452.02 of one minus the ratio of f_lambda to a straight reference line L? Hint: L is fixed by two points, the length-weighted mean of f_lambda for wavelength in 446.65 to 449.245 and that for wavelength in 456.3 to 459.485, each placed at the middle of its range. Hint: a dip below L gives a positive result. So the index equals 0.04 nm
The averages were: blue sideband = 7.91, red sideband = 7.78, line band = 7.77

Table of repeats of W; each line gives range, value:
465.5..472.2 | 7.73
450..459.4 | 7.87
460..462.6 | 7.59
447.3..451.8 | 7.72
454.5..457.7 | 8.11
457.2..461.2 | 7.8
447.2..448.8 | 7.76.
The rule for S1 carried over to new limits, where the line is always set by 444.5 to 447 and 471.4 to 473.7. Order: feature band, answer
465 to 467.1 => 0.10 mag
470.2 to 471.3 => 0.11 mag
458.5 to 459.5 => 0.10 mag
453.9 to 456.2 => 0.02 mag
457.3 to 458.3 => 0.06 mag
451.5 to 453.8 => 0.06 mag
